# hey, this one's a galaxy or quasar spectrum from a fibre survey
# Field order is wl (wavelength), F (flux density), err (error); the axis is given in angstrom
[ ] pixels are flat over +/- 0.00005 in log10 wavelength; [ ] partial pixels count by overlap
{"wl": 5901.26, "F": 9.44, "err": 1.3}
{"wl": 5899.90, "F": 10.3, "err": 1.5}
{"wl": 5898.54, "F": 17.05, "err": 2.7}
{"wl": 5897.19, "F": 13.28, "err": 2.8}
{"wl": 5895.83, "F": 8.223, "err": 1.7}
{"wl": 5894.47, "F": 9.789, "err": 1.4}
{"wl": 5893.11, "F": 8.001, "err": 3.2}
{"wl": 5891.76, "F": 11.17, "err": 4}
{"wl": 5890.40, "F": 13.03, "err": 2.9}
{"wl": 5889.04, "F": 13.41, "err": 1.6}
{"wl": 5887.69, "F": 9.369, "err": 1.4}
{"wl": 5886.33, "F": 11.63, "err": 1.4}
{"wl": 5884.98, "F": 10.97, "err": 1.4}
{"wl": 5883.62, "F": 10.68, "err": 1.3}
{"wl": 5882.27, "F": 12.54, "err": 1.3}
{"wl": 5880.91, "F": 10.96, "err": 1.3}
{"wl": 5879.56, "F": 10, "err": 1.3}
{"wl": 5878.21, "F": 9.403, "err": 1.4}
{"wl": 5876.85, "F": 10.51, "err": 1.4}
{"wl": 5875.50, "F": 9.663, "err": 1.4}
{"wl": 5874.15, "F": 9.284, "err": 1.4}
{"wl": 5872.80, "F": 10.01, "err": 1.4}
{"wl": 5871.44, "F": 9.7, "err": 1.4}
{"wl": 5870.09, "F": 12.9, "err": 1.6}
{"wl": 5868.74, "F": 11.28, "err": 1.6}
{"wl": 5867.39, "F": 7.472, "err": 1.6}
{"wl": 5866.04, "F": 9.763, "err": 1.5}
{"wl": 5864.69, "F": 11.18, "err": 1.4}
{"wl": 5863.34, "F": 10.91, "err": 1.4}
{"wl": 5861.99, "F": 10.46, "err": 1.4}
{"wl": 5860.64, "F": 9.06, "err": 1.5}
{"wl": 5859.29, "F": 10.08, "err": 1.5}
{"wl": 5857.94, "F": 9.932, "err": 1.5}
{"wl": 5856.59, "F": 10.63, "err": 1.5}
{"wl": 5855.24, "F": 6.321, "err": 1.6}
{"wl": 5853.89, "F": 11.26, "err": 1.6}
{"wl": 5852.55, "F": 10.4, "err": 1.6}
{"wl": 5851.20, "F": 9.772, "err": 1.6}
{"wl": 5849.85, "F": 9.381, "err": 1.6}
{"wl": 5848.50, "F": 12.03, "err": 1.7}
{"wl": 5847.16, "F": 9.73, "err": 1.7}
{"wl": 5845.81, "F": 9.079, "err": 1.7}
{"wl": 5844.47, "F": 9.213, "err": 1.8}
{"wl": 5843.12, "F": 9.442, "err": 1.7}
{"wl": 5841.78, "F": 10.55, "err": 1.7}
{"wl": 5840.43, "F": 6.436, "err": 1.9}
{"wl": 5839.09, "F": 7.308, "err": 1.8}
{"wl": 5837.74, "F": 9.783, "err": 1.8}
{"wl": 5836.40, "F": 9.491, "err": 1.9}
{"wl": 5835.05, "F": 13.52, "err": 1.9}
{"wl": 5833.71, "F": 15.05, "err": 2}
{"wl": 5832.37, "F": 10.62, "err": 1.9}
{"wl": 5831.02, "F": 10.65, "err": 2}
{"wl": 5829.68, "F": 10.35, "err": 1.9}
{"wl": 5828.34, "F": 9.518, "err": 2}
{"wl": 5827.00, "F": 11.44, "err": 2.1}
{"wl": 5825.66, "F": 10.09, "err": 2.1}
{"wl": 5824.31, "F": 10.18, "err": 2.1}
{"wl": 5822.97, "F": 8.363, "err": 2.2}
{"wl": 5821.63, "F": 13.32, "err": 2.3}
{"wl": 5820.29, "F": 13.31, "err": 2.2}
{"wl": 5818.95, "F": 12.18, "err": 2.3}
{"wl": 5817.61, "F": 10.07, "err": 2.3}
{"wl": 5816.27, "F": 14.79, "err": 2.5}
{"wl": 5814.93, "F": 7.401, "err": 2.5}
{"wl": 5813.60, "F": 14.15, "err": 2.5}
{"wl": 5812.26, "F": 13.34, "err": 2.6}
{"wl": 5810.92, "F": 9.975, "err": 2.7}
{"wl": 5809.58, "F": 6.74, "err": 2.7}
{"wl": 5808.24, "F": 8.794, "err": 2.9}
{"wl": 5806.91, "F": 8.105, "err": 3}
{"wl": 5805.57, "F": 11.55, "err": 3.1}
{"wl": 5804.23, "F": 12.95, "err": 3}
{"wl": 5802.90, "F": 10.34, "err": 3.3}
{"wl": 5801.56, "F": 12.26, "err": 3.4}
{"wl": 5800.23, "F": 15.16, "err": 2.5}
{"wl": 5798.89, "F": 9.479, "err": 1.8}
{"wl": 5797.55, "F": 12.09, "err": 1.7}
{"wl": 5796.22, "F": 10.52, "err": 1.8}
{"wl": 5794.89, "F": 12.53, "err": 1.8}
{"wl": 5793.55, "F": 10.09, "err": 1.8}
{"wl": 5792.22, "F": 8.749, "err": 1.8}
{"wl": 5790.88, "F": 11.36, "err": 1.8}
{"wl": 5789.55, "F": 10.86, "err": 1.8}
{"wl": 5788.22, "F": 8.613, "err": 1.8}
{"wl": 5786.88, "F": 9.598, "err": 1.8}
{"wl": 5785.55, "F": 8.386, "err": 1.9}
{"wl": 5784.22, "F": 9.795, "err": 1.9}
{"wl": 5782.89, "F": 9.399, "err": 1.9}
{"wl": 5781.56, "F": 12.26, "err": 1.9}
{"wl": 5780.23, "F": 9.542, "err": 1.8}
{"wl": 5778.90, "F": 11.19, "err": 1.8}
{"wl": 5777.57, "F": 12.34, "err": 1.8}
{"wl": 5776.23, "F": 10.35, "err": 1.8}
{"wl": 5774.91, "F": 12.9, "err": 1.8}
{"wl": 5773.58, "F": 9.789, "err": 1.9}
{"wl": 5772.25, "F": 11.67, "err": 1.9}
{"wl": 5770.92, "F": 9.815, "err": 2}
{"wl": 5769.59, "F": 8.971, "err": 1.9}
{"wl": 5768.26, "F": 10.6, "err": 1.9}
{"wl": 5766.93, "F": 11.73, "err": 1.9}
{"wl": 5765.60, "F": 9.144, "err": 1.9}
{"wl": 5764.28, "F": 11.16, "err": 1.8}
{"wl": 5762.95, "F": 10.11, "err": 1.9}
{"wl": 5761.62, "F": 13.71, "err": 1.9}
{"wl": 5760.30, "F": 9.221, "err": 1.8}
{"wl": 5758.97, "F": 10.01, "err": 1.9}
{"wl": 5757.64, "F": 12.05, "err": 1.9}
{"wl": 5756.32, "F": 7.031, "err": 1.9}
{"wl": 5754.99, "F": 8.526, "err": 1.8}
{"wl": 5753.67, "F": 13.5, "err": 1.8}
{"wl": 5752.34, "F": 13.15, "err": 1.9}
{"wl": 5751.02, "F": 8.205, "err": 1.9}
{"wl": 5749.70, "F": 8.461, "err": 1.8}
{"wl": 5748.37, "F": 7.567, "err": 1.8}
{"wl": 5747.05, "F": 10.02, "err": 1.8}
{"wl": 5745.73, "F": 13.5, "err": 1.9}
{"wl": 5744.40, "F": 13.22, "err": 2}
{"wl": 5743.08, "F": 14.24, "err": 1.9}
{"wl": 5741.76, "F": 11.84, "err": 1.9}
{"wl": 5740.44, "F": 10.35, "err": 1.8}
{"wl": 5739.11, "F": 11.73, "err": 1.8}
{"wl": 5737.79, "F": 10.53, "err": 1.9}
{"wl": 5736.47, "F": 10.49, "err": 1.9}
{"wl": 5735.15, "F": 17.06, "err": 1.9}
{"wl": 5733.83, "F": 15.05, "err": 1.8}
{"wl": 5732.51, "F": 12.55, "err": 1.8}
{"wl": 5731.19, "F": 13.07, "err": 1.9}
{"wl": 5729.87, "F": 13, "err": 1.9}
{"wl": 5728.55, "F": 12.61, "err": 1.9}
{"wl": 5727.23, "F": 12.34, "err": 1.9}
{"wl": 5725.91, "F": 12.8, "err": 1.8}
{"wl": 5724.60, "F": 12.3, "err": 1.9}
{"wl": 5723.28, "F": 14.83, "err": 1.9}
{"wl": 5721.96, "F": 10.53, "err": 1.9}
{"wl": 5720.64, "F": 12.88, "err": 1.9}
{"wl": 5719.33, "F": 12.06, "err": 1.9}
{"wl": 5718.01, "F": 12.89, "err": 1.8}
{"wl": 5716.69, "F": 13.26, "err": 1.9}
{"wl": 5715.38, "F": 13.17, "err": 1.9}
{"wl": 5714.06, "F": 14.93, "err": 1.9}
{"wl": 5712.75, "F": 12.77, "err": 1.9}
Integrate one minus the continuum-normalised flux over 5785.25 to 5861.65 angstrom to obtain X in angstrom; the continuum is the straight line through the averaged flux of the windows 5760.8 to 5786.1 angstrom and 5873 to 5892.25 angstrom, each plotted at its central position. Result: 2.1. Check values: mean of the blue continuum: 10.7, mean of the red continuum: 10.9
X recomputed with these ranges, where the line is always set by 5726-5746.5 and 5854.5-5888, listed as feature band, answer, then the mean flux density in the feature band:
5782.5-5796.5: 2.1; 9.99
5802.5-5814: 0.8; 10.6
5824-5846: 1.4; 10.2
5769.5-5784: 1.4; 10.8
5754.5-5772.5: 2.9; 10.2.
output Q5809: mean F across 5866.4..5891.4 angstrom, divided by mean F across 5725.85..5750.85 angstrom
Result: 0.89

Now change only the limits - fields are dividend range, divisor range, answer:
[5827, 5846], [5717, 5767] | 0.87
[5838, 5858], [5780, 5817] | 0.88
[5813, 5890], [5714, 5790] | 0.92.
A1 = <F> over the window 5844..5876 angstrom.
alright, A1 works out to 9.99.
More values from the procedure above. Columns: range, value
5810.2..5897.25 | 10.5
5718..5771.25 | 11.5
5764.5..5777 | 10.6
